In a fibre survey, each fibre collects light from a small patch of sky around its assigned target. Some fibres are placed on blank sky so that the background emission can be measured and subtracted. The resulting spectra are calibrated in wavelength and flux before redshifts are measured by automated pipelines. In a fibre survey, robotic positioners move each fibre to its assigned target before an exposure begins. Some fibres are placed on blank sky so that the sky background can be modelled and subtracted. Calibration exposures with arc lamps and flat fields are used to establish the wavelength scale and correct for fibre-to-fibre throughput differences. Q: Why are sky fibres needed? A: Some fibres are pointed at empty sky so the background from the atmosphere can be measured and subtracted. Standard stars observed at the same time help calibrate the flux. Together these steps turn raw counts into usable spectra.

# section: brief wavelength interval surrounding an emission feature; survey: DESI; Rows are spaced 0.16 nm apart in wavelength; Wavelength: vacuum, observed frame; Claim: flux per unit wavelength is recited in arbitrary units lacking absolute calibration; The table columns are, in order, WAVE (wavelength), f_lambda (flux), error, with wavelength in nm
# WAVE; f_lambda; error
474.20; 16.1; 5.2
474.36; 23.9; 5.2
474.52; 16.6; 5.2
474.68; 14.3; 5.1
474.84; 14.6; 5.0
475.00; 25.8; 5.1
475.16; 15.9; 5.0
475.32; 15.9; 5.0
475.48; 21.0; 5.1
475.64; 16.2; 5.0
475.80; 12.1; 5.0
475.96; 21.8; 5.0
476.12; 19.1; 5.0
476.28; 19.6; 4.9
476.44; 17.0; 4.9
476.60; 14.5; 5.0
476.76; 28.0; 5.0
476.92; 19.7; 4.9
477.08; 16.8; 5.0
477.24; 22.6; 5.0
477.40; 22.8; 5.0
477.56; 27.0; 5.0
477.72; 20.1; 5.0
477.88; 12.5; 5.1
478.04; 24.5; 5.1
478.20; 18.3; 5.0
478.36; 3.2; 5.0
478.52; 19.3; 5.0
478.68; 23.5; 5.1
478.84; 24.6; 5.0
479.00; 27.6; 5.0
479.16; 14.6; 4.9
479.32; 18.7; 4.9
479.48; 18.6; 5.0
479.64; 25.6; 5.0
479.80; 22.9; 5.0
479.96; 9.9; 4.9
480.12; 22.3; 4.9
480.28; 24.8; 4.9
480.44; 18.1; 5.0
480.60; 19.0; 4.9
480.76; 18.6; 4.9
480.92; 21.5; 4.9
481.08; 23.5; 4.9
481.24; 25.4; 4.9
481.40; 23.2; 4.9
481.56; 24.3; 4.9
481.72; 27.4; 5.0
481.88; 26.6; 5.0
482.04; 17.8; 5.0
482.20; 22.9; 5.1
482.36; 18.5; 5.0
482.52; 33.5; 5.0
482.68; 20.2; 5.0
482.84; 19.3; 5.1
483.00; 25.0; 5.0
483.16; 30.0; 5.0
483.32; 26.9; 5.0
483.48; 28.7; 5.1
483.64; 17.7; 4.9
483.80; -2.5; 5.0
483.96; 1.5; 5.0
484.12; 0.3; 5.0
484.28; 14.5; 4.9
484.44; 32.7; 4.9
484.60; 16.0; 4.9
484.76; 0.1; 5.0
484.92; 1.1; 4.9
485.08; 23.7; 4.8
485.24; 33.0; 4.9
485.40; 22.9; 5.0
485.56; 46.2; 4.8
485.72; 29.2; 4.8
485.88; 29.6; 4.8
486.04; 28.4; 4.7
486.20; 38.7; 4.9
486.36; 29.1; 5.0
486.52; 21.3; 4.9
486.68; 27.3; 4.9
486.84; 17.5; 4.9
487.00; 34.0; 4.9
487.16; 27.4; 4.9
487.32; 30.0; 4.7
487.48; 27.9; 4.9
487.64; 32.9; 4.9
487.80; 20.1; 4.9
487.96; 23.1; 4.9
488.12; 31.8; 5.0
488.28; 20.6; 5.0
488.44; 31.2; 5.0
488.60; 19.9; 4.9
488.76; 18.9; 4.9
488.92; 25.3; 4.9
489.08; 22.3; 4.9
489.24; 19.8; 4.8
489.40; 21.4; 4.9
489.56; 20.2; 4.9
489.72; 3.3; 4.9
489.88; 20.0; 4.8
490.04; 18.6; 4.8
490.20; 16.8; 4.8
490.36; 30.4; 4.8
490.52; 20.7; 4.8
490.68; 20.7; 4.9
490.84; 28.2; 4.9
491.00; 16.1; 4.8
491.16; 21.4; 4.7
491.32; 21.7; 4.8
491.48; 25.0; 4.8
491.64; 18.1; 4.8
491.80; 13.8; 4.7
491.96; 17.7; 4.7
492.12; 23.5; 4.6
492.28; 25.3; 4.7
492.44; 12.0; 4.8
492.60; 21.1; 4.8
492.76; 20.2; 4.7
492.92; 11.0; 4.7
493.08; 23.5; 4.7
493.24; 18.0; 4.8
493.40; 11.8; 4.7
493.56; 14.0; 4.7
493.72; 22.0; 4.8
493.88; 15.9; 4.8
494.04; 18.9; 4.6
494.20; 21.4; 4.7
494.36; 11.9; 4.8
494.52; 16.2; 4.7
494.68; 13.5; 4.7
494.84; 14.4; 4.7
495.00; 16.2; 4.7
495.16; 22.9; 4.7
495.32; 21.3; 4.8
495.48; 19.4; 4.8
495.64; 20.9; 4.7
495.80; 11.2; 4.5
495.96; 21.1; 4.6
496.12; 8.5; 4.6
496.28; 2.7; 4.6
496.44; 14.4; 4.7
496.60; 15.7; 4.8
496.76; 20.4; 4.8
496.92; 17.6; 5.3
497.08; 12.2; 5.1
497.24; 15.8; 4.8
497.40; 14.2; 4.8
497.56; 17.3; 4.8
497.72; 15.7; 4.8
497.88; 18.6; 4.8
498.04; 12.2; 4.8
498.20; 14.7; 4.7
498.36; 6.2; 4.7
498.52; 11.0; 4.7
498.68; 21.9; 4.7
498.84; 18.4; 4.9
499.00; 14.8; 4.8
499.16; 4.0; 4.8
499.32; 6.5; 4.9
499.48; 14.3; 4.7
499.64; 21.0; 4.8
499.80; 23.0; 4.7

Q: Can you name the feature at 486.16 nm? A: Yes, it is C IV 1549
